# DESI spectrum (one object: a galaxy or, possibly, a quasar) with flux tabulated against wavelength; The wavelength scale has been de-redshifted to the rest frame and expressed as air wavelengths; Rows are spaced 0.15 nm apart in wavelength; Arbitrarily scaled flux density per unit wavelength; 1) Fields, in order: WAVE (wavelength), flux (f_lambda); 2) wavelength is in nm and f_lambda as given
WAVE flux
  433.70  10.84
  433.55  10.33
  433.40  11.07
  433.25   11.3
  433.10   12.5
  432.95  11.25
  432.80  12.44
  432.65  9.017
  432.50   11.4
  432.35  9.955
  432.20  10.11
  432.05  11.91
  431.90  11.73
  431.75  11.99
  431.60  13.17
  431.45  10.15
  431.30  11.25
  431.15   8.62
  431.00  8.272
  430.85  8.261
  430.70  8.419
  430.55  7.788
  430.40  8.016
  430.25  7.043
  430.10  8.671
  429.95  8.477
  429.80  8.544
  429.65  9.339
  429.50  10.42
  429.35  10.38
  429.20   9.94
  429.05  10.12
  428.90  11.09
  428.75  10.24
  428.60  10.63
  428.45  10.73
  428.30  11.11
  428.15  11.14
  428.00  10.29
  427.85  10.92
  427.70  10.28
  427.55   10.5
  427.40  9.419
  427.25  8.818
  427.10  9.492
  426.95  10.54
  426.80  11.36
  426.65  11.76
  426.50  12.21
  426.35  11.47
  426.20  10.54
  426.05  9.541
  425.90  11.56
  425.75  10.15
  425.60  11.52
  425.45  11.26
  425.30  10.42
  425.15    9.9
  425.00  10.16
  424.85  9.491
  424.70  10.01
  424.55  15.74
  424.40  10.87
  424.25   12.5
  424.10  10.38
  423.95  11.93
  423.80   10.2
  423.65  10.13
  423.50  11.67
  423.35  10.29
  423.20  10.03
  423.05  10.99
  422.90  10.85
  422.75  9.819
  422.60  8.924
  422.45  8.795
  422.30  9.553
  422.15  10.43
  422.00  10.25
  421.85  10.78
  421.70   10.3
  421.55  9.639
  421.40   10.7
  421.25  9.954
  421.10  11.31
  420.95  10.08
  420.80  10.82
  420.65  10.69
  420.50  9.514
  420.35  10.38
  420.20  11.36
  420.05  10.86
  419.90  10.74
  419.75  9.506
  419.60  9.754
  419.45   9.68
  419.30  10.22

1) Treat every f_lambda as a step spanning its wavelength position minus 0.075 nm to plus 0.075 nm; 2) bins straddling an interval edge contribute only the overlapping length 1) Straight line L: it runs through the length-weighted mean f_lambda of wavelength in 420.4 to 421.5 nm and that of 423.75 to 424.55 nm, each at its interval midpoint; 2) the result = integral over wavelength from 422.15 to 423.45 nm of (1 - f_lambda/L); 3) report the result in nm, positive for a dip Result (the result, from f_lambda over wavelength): 0.13 nm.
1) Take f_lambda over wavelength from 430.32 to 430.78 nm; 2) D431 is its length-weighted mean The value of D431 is 8.07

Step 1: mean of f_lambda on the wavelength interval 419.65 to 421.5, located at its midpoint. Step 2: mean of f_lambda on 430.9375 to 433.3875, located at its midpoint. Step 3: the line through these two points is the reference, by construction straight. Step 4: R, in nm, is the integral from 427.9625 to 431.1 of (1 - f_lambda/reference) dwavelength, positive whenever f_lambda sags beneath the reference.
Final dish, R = 0.40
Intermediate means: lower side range 10.5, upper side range 11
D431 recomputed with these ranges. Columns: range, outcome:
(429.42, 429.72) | 9.9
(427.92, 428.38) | 10.8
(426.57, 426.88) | 11.6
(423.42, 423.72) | 10.9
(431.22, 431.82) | 11.6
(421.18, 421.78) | 10.2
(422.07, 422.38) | 9.98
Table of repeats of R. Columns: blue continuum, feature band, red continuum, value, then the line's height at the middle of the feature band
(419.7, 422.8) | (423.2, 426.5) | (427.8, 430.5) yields -0.30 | 10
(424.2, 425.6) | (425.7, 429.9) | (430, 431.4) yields -0.27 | 9.83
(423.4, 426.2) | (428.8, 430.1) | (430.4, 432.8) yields 0.08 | 10.4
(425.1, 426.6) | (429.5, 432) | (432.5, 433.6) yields 0.38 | 11.1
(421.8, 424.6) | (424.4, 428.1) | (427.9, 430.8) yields -0.21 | 10.2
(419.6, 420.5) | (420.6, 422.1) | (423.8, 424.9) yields 0.04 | 10.7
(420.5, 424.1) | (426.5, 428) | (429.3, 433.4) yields -0.04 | 10.2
